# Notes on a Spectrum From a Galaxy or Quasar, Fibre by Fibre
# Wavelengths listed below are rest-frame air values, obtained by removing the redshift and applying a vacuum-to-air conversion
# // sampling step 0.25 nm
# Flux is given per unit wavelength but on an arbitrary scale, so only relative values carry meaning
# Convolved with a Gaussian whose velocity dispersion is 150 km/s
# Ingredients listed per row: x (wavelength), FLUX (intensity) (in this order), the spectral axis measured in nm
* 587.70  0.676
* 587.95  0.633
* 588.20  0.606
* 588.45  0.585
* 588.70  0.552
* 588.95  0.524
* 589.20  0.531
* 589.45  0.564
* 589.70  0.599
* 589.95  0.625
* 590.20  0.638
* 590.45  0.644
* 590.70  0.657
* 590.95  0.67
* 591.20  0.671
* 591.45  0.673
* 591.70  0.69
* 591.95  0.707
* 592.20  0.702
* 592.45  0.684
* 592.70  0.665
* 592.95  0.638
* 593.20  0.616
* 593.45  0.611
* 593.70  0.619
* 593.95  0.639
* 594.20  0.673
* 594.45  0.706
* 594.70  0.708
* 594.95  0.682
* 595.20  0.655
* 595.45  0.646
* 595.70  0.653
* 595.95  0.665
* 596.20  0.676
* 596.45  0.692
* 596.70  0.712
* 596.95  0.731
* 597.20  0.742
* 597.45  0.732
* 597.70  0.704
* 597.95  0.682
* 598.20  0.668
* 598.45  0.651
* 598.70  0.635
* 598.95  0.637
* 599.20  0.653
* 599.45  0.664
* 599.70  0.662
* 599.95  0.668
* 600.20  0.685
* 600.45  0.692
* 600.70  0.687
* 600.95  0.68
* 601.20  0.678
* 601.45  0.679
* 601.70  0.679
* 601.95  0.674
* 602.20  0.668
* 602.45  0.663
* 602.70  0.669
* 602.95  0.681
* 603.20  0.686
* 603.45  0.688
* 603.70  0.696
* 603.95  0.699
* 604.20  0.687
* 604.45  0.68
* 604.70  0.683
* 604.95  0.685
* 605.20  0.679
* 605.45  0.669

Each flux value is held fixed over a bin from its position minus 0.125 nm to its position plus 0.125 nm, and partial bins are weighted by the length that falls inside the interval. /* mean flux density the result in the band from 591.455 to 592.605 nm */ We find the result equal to 0.693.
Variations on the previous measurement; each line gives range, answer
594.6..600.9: 0.679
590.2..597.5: 0.673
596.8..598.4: 0.707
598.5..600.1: 0.654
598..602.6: 0.668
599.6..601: 0.679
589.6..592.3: 0.662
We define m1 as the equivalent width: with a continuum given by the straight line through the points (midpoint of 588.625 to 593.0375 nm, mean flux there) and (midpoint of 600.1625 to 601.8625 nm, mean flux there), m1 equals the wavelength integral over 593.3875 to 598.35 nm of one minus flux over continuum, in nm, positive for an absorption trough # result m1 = -0.16 nm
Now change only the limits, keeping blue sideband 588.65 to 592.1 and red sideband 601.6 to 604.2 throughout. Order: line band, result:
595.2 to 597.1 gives -0.086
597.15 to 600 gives -0.049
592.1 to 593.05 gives -0.054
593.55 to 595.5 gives -0.065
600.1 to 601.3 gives -0.024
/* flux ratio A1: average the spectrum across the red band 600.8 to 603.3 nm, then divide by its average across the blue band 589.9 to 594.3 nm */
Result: 1.03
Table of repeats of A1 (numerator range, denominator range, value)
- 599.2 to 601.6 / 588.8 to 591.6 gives 1.09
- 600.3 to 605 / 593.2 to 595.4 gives 1.04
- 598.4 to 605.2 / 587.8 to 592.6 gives 1.07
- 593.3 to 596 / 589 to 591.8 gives 1.05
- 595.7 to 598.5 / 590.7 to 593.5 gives 1.04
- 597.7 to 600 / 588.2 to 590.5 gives 1.13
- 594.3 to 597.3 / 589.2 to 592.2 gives 1.07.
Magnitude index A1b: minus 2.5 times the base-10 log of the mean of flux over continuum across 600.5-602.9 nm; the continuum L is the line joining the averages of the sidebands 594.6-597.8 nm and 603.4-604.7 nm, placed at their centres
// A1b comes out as 0.02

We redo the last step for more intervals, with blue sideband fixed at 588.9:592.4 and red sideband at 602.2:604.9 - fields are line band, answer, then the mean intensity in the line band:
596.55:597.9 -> -0.095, 0.721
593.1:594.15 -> 0.041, 0.625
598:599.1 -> 0.025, 0.65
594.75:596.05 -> -0.013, 0.663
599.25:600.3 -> 0.003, 0.668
